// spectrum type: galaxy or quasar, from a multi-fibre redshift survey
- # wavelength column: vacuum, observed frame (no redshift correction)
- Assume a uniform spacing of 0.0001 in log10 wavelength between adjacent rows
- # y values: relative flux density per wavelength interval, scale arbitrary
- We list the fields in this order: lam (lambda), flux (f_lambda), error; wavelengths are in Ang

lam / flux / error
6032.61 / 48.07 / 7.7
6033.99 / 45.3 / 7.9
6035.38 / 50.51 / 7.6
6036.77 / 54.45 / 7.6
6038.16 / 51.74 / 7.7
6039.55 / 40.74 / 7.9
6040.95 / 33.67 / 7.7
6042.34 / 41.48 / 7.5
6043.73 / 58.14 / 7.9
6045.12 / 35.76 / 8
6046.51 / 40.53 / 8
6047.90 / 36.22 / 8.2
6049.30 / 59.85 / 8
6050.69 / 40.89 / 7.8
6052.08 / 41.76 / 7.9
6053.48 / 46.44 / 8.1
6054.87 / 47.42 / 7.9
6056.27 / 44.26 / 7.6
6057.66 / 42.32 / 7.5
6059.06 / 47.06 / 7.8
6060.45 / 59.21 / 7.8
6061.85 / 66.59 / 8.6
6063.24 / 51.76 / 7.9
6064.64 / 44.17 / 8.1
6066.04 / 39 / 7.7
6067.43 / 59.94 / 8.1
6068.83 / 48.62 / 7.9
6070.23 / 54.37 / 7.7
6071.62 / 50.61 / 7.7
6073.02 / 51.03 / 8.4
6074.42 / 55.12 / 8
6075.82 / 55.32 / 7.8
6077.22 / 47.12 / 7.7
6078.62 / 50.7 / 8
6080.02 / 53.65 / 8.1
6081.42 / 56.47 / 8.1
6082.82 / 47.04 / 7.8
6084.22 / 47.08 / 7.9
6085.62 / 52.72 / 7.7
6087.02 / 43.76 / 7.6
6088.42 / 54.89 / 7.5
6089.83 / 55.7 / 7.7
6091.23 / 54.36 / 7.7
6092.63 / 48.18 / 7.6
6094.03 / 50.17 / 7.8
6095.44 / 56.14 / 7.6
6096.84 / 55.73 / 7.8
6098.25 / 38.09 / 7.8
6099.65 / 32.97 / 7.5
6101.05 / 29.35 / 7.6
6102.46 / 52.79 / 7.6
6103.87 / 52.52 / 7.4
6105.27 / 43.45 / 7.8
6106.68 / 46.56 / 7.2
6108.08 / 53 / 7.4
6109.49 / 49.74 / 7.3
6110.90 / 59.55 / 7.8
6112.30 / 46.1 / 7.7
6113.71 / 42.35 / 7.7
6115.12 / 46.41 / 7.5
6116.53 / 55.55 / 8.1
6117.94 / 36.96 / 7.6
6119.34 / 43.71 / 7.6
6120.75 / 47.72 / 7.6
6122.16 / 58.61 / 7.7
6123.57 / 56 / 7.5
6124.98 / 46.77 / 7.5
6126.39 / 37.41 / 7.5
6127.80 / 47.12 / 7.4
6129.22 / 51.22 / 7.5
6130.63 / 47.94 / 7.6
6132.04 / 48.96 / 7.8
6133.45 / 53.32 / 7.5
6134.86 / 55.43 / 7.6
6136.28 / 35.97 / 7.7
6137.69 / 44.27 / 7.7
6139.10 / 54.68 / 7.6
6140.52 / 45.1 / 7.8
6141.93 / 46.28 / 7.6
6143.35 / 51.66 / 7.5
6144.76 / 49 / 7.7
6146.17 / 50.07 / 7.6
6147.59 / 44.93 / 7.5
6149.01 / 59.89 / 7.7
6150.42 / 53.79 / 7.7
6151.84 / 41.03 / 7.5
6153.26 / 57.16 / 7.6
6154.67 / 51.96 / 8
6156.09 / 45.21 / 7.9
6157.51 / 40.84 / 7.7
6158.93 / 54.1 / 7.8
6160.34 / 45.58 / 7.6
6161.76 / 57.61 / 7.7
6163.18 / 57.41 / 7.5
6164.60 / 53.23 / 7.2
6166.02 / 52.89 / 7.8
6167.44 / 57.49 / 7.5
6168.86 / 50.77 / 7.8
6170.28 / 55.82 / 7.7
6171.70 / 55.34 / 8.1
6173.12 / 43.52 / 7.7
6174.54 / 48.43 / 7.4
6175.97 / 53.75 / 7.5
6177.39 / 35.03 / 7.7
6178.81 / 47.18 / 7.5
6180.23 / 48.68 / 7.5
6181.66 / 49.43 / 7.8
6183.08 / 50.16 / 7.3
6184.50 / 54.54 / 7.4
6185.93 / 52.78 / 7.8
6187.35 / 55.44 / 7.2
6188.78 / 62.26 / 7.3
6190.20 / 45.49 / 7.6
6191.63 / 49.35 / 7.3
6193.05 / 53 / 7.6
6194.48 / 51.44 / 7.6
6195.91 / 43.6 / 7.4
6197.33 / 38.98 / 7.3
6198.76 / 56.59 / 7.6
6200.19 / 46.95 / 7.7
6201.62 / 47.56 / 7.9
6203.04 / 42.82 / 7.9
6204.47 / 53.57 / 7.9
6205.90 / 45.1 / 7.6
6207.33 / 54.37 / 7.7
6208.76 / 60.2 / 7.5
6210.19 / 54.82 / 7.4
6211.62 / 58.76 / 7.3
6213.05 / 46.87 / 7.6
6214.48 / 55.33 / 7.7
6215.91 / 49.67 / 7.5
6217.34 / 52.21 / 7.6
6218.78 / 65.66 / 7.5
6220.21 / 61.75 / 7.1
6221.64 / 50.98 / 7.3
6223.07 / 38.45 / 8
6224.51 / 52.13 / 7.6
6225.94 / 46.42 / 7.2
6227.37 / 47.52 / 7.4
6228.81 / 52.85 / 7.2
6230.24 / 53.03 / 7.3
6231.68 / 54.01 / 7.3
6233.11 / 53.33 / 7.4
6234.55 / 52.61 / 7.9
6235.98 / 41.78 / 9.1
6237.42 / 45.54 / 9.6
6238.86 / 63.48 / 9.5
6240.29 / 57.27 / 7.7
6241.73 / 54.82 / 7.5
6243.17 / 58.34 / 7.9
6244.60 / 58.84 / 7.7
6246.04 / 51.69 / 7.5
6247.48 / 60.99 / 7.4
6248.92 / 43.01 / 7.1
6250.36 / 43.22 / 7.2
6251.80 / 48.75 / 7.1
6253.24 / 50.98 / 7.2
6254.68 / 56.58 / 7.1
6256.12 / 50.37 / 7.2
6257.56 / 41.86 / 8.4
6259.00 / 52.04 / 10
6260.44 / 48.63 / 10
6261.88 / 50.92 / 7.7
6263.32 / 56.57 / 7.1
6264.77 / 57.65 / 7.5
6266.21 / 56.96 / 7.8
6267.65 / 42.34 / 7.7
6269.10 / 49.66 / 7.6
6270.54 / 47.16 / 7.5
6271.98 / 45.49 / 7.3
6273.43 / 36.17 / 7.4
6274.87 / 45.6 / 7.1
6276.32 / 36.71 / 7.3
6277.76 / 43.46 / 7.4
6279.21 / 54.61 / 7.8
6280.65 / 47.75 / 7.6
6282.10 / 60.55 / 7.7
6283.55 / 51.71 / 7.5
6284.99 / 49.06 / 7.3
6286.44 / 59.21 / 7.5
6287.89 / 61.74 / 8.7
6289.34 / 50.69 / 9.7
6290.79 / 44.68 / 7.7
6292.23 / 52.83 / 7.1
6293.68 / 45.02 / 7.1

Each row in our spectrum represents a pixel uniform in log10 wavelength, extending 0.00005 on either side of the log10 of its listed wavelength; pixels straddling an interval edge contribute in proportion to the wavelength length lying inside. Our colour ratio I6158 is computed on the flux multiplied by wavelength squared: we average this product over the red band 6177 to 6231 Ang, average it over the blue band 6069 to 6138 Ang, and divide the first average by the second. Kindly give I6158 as 1.07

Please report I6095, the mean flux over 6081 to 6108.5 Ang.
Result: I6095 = 48.4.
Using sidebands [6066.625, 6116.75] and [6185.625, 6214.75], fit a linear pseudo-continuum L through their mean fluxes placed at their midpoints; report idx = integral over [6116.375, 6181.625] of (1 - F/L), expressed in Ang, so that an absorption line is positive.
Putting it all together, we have 1.4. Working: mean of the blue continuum 49.8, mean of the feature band 49.4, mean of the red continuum 51.1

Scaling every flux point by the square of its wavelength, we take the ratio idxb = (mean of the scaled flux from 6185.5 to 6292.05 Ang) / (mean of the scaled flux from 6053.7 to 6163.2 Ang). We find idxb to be 1.08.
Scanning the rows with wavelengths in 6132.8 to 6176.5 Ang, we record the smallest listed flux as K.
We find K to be 35.97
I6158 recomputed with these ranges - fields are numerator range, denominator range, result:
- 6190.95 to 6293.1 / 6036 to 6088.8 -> 1.11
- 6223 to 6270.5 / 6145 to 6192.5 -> 1.03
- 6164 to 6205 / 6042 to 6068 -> 1.10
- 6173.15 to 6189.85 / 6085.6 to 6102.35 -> 1.09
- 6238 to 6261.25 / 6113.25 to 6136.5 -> 1.14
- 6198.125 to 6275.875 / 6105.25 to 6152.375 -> 1.09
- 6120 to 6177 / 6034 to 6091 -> 1.05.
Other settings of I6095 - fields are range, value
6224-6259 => 51.7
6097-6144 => 47.3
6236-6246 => 55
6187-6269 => 51.6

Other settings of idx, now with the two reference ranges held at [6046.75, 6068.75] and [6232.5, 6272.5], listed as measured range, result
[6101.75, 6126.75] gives 0.2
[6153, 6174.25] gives -0.7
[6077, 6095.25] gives -0.9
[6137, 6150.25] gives 0.0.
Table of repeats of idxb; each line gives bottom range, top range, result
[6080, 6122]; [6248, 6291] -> 1.08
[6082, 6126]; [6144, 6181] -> 1.06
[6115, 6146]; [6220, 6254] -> 1.11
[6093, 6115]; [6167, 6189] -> 1.11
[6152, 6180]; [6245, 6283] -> 1.01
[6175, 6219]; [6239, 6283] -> 1.01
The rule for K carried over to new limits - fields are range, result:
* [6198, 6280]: 36.17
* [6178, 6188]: 47.18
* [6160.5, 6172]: 50.77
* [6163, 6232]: 35.03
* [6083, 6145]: 29.35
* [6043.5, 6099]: 35.76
